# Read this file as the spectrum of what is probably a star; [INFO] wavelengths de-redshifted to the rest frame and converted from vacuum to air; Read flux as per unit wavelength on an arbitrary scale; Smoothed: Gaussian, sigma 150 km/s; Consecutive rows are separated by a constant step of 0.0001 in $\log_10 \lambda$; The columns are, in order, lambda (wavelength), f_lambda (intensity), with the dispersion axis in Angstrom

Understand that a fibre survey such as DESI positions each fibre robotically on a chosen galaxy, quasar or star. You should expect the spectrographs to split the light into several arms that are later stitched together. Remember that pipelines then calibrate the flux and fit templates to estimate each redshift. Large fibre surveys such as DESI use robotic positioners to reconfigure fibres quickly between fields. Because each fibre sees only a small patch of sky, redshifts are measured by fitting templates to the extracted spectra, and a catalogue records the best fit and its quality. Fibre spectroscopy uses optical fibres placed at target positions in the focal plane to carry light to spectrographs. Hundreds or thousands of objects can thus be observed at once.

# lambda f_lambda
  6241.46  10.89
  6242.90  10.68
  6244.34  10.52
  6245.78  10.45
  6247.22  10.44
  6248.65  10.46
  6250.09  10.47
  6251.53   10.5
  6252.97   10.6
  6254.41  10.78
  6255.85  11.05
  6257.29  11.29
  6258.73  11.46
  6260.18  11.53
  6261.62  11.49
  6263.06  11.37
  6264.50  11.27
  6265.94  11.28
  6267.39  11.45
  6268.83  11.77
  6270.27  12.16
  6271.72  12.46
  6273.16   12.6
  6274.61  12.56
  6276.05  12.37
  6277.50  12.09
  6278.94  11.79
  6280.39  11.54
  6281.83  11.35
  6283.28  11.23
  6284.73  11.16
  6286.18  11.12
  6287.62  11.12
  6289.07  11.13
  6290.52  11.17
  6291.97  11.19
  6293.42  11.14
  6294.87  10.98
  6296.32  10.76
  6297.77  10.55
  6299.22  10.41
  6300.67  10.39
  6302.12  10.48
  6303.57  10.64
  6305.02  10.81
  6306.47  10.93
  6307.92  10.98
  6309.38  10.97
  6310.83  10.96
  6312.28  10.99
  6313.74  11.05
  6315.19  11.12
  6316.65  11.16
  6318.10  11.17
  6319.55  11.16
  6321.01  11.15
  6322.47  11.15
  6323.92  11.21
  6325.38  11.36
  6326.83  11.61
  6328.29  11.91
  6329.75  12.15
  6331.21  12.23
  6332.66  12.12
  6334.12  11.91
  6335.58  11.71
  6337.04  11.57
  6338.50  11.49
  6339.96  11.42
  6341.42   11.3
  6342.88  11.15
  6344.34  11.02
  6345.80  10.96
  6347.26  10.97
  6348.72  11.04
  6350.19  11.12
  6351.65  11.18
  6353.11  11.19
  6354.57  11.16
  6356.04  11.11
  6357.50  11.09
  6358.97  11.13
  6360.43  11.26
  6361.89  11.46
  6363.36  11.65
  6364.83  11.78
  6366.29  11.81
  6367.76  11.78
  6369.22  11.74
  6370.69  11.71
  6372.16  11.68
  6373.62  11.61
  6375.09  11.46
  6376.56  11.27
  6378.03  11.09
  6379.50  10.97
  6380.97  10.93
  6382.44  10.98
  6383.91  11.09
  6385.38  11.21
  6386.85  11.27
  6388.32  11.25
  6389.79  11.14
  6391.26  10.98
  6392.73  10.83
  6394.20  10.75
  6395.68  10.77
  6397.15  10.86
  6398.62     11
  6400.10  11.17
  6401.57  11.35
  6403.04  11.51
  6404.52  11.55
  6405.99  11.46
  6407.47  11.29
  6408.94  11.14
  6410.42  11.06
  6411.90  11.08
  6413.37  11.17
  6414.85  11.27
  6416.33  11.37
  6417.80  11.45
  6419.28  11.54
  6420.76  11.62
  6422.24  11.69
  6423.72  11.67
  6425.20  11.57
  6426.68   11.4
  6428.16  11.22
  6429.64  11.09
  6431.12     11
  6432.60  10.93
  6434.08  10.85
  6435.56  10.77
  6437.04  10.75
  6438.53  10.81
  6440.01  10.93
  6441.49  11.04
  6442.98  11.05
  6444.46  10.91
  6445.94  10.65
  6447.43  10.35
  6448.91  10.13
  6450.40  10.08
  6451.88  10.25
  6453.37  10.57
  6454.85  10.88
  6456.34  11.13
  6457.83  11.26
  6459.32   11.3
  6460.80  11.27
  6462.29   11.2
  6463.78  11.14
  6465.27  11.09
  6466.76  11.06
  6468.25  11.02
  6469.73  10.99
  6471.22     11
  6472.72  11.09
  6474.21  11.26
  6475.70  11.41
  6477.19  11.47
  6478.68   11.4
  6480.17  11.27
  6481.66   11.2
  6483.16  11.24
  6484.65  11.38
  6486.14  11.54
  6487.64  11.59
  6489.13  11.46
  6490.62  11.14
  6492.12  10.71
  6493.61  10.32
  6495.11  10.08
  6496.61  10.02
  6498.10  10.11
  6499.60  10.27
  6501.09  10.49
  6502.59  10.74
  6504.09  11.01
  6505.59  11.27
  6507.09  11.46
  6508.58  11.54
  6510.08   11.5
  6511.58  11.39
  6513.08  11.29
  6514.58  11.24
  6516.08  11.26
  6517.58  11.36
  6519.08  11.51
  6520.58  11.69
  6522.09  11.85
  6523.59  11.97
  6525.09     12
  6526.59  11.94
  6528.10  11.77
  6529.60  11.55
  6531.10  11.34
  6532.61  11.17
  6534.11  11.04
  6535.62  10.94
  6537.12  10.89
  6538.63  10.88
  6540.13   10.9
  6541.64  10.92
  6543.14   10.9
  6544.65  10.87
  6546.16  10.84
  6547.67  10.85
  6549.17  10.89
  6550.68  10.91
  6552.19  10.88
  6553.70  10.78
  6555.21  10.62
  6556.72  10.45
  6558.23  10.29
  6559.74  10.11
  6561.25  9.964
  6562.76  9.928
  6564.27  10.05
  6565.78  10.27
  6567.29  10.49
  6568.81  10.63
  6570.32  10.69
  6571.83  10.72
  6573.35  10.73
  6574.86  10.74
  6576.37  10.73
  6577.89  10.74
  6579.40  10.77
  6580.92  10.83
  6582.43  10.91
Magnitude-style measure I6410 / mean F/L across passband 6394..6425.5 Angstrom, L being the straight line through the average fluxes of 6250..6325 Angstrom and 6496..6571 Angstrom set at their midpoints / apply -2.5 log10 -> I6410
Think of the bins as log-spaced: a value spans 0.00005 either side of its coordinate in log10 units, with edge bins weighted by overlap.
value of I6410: -0.02 mag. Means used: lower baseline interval 11.2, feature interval 11.3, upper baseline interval 11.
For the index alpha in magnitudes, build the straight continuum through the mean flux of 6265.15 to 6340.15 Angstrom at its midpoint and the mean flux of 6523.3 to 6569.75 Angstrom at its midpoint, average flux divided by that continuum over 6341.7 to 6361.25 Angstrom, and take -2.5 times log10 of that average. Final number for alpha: 0.015 mag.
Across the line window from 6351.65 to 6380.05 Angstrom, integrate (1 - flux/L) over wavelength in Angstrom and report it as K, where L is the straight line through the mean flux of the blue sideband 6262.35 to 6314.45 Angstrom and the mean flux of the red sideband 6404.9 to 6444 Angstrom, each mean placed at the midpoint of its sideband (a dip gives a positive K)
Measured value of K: -0.5 Angstrom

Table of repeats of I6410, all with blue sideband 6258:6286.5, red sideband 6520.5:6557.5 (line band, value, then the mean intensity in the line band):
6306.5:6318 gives 0.06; 11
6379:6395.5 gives 0.04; 11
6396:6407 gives 0.02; 11.3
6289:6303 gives 0.08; 10.8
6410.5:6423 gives 0.00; 11.4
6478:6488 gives -0.01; 11.4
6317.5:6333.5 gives 0.00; 11.6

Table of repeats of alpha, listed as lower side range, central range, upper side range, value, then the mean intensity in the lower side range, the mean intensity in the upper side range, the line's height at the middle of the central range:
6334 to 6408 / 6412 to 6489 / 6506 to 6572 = 0.00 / 11.3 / 11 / 11.2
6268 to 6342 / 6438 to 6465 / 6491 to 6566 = 0.03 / 11.4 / 10.9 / 11.1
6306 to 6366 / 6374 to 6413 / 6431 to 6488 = 0.00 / 11.3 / 11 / 11.2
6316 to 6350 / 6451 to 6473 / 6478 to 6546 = 0.02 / 11.4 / 11.2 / 11.2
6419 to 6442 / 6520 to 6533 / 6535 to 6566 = -0.09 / 11.2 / 10.6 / 10.7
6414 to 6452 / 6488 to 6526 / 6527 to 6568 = -0.03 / 11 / 10.8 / 10.9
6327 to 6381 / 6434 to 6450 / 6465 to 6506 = 0.04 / 11.4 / 11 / 11.1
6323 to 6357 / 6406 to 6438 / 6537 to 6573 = -0.01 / 11.4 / 10.6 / 11.1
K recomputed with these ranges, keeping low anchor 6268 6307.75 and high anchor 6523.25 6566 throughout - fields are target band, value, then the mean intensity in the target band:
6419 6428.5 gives -0.38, 11.5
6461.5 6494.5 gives -0.52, 11.2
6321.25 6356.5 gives -0.55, 11.4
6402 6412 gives -0.17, 11.3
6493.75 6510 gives 0.36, 10.7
